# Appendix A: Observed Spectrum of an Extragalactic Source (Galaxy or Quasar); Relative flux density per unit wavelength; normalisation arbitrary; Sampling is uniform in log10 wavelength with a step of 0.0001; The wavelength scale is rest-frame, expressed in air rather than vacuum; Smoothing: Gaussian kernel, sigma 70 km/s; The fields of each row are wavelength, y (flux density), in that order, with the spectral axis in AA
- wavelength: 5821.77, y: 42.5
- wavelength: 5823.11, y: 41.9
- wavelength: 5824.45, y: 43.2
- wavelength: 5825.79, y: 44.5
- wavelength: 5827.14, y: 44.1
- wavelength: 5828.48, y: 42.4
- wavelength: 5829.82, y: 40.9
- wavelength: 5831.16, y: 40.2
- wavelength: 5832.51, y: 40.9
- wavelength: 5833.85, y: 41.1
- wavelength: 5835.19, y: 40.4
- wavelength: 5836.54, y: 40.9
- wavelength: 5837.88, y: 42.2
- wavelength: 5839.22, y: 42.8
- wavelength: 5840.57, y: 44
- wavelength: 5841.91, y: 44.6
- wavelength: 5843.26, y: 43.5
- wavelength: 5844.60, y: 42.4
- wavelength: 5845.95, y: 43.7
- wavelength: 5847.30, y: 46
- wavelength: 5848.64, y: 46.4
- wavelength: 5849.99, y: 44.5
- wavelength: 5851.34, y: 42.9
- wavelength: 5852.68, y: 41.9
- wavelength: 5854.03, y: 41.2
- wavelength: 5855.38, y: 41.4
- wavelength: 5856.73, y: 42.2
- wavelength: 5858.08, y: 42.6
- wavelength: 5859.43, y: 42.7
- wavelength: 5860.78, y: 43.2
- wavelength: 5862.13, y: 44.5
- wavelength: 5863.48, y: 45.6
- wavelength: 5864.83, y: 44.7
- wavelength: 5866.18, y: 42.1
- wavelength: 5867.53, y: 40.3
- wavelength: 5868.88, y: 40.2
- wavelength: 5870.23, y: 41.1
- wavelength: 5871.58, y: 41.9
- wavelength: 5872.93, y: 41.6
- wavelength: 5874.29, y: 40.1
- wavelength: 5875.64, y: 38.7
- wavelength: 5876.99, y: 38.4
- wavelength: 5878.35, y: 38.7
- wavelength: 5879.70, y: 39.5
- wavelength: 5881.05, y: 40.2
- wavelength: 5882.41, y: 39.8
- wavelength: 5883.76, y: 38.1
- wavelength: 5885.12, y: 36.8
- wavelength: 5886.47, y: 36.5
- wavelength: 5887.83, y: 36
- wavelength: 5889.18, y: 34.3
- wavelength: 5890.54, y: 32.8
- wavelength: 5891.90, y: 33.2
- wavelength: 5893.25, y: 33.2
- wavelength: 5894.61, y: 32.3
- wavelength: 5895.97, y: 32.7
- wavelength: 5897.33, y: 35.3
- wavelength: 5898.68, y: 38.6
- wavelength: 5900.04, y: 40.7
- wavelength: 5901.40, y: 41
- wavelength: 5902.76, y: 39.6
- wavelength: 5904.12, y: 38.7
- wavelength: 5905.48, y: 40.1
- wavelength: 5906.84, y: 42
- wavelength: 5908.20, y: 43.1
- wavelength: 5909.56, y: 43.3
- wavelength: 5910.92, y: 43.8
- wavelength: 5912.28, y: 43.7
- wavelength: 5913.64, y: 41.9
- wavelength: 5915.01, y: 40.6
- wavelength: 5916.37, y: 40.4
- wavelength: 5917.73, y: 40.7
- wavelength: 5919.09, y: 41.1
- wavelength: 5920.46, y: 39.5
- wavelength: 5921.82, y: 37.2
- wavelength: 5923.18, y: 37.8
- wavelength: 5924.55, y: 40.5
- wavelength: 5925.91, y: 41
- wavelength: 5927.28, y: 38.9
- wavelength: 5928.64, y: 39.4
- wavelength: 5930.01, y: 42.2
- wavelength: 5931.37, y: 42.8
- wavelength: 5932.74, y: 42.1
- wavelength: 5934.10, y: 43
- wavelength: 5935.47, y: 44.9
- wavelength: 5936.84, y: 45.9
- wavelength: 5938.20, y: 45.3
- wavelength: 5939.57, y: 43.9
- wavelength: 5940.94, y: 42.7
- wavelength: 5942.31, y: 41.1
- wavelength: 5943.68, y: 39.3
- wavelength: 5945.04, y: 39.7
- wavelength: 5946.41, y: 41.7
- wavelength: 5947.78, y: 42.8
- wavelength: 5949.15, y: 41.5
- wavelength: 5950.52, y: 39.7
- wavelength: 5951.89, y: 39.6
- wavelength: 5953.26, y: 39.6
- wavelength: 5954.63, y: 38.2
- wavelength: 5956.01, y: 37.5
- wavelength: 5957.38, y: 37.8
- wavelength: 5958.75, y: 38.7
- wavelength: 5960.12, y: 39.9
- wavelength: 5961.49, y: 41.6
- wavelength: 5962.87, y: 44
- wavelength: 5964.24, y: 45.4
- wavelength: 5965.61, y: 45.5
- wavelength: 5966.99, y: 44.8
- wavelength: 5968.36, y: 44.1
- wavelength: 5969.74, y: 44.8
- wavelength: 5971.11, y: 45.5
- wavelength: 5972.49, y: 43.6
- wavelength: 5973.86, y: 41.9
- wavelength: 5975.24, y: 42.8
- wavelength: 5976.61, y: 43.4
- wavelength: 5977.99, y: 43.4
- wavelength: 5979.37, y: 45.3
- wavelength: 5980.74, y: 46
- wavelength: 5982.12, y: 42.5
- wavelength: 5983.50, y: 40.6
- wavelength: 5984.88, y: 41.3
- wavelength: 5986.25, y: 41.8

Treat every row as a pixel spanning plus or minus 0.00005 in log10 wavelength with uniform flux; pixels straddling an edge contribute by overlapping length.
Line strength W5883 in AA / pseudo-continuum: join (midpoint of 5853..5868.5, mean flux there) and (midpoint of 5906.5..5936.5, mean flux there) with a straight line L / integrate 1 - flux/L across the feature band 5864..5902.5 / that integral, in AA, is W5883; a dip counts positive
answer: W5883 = 3.7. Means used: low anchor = 42.7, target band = 38.2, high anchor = 41.4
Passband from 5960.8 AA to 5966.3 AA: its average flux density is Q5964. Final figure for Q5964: 44.1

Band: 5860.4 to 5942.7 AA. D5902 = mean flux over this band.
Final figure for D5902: 40.1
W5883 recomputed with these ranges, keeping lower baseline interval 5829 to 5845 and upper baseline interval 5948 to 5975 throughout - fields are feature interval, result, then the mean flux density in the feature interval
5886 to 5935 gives 3.1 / 39.2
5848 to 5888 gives 0.7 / 41.2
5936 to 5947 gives -0.2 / 42.5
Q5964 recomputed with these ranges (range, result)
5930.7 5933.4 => 42.4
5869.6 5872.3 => 41.6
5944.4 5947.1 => 40.7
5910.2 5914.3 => 43.2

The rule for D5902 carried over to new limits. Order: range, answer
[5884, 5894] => 34.8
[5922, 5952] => 41.6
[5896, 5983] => 41.6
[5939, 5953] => 41.1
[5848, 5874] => 42.6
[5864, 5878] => 40.9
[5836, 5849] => 43.6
